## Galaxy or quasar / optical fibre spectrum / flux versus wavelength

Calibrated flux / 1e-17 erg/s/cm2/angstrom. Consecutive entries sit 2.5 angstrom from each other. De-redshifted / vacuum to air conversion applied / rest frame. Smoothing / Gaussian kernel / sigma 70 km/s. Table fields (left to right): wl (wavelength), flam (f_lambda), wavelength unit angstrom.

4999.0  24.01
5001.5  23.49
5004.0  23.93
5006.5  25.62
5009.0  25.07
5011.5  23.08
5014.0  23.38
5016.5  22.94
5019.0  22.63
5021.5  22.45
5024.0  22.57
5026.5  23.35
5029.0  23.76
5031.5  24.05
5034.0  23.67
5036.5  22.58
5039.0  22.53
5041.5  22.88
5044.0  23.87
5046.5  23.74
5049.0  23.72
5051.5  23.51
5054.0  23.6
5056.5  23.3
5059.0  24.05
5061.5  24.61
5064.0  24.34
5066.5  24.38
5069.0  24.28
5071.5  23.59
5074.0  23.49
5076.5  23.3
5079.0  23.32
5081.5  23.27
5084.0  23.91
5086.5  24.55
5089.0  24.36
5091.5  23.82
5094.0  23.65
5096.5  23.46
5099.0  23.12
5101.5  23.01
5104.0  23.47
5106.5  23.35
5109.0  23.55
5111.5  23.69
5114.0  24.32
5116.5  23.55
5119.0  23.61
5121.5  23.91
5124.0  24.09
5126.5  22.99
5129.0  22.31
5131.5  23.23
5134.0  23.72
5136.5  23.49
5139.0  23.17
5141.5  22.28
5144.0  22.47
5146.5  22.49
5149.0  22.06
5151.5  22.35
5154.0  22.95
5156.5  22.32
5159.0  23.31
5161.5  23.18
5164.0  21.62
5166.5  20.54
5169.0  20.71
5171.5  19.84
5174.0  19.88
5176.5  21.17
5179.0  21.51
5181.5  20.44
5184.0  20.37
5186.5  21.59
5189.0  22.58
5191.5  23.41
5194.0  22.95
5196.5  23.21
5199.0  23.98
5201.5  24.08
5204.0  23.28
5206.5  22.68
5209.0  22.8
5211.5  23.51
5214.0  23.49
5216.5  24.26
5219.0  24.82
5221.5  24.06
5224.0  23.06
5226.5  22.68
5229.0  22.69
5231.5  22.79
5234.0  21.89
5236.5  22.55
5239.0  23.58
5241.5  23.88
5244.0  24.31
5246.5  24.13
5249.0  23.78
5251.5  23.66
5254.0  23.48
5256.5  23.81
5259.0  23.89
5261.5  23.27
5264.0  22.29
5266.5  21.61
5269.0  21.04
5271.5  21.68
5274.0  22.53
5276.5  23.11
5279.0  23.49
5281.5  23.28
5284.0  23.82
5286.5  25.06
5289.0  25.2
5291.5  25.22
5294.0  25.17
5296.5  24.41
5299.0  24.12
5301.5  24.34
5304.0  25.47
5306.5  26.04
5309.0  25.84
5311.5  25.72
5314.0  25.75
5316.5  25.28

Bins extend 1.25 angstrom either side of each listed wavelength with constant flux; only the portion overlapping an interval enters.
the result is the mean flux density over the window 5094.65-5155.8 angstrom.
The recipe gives 23.2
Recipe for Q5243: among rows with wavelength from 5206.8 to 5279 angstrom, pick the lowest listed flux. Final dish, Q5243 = 21.04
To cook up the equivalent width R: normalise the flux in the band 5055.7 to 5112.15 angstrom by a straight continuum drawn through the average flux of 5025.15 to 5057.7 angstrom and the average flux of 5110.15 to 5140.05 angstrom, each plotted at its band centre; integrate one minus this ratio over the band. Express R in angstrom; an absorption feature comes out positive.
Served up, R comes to -0.6 angstrom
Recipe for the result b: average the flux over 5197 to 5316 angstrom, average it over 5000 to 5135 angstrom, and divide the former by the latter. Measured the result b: 1.01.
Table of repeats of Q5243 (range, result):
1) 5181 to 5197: 20.37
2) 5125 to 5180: 19.84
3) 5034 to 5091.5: 22.53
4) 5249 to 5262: 23.27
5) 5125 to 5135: 22.31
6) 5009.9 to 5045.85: 22.45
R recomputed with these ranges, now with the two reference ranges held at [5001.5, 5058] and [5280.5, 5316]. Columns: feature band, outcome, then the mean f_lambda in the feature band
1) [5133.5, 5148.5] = 0.77 angstrom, 22.9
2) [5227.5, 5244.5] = 1.10 angstrom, 23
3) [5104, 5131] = 0.49 angstrom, 23.5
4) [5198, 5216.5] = 0.77 angstrom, 23.5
